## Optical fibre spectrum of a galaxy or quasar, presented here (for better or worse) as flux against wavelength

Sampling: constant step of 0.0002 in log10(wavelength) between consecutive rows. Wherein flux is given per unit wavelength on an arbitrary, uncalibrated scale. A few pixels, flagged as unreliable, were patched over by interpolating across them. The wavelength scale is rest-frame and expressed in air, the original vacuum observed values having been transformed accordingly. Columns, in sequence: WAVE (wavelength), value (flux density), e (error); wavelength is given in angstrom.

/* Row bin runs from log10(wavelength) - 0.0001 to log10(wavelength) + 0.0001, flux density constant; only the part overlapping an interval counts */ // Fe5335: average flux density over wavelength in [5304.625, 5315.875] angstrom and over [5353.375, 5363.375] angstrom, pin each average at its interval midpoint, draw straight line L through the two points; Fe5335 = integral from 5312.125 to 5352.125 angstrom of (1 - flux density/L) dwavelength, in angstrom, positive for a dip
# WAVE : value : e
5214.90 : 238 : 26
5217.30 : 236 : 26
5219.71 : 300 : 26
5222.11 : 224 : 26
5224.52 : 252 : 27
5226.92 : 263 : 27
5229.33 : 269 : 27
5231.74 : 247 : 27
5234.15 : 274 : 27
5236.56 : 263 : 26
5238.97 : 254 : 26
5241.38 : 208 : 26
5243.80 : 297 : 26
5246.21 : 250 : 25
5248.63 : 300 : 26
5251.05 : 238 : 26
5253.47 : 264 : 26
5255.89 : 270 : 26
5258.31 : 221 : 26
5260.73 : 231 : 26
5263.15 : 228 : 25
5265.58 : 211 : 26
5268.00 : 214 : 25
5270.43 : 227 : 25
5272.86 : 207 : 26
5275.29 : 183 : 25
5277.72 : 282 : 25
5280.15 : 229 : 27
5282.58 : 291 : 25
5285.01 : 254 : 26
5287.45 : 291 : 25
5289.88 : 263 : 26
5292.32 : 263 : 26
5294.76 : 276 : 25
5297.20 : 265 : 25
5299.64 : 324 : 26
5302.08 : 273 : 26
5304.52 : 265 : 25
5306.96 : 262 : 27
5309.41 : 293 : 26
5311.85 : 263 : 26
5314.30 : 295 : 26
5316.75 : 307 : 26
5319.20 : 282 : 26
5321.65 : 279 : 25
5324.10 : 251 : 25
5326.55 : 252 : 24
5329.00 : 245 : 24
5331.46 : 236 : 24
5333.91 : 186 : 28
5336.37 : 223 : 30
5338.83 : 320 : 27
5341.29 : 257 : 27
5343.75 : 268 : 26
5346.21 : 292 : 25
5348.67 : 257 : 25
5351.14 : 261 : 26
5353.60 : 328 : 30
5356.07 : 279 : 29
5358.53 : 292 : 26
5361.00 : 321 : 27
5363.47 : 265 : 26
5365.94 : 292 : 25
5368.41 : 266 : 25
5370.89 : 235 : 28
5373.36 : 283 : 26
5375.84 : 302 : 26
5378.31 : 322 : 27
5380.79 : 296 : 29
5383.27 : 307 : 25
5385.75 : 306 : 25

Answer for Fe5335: 3.3 angstrom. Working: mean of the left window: 278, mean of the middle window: 263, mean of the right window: 298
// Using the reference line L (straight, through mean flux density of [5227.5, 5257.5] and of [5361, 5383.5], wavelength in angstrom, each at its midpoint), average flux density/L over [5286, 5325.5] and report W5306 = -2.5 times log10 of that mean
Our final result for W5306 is -0.02 mag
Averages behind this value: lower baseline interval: 261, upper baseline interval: 286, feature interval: 278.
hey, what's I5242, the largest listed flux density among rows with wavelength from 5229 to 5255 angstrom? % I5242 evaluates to 300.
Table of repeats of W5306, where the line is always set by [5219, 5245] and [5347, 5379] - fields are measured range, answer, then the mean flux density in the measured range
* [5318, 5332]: 0.074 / 259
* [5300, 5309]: -0.007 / 275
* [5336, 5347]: 0.020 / 275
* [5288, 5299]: -0.002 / 271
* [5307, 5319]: -0.045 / 286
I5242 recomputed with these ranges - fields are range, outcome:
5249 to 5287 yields 291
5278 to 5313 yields 324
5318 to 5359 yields 328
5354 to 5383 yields 322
